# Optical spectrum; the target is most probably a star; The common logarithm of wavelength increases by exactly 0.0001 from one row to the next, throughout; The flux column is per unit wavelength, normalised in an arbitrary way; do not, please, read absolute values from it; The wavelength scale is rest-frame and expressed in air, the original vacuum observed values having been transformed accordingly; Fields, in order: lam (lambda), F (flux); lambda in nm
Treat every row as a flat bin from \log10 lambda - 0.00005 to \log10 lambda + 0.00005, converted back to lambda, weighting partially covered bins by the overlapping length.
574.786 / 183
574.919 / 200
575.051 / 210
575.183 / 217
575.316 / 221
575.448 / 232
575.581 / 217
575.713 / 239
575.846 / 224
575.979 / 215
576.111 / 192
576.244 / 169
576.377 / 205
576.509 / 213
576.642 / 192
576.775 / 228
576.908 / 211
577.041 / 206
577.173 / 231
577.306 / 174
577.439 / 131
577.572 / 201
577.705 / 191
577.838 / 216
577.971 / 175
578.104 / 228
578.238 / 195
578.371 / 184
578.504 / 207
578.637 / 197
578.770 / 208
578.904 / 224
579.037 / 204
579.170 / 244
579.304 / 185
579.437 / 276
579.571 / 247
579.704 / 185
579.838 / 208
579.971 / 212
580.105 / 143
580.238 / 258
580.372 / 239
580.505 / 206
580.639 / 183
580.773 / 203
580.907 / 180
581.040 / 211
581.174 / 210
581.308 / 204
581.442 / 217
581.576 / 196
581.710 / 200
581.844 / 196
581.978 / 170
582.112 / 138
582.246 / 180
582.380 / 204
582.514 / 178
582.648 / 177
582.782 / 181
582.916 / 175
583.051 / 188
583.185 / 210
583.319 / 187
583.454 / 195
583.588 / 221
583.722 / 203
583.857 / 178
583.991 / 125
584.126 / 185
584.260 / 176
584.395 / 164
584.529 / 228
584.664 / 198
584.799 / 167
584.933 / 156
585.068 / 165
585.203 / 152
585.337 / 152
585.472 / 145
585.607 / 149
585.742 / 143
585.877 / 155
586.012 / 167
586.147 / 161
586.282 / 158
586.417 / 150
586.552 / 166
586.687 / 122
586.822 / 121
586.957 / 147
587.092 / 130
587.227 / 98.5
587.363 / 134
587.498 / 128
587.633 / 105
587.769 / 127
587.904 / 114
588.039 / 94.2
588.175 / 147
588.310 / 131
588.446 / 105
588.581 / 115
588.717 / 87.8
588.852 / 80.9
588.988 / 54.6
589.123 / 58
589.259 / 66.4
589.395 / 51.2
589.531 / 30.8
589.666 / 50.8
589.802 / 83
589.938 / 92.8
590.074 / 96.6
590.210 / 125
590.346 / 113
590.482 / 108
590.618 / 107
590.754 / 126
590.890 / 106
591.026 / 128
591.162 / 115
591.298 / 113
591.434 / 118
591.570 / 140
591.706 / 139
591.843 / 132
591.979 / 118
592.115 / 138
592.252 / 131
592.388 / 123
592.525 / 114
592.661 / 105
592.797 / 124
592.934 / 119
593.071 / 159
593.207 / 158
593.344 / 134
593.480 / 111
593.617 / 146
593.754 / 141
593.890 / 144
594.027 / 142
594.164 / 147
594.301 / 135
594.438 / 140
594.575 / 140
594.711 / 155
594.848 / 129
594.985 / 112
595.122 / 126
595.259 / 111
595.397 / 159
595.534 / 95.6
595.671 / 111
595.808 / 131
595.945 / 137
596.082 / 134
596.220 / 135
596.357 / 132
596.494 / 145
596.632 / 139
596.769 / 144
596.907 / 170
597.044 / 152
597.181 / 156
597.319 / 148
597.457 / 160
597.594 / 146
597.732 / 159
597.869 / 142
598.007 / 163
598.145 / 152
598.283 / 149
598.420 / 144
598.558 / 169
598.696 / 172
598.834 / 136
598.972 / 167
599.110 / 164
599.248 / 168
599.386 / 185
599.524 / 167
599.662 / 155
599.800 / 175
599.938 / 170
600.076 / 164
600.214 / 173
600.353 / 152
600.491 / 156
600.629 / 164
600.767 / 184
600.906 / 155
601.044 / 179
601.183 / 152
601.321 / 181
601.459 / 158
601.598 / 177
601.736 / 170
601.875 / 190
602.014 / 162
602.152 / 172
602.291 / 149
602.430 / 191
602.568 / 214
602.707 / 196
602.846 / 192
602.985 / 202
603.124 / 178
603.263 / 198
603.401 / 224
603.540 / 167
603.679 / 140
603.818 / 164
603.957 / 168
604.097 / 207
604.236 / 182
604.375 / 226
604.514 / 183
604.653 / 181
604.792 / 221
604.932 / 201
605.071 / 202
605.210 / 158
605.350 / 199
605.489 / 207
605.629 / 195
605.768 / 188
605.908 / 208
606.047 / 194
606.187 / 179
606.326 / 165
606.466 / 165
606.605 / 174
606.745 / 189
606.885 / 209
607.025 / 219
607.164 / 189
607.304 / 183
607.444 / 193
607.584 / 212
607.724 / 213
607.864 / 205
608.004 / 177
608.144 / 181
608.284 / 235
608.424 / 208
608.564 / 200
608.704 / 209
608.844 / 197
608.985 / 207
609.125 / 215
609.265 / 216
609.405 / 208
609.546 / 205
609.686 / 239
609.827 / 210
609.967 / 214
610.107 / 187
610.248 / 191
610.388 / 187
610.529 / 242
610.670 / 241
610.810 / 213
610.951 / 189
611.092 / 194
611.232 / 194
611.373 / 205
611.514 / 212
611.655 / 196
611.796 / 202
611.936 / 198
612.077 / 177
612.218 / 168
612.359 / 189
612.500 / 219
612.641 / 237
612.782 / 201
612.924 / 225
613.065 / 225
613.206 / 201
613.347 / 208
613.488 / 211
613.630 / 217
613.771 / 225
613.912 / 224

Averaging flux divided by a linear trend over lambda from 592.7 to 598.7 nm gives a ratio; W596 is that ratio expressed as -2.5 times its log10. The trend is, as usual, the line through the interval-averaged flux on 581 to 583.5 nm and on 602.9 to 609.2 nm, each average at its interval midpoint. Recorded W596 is 0.34 mag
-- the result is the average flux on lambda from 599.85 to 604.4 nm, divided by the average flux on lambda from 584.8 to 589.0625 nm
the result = 1.35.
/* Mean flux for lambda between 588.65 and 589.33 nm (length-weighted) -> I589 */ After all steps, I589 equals 69.5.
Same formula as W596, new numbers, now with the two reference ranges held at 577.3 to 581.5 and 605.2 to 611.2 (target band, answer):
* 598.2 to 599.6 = 0.24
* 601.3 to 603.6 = 0.10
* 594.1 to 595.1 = 0.43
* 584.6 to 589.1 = 0.46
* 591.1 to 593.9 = 0.49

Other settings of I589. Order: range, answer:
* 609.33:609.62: 207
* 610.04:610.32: 189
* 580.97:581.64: 208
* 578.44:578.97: 209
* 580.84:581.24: 201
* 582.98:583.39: 194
